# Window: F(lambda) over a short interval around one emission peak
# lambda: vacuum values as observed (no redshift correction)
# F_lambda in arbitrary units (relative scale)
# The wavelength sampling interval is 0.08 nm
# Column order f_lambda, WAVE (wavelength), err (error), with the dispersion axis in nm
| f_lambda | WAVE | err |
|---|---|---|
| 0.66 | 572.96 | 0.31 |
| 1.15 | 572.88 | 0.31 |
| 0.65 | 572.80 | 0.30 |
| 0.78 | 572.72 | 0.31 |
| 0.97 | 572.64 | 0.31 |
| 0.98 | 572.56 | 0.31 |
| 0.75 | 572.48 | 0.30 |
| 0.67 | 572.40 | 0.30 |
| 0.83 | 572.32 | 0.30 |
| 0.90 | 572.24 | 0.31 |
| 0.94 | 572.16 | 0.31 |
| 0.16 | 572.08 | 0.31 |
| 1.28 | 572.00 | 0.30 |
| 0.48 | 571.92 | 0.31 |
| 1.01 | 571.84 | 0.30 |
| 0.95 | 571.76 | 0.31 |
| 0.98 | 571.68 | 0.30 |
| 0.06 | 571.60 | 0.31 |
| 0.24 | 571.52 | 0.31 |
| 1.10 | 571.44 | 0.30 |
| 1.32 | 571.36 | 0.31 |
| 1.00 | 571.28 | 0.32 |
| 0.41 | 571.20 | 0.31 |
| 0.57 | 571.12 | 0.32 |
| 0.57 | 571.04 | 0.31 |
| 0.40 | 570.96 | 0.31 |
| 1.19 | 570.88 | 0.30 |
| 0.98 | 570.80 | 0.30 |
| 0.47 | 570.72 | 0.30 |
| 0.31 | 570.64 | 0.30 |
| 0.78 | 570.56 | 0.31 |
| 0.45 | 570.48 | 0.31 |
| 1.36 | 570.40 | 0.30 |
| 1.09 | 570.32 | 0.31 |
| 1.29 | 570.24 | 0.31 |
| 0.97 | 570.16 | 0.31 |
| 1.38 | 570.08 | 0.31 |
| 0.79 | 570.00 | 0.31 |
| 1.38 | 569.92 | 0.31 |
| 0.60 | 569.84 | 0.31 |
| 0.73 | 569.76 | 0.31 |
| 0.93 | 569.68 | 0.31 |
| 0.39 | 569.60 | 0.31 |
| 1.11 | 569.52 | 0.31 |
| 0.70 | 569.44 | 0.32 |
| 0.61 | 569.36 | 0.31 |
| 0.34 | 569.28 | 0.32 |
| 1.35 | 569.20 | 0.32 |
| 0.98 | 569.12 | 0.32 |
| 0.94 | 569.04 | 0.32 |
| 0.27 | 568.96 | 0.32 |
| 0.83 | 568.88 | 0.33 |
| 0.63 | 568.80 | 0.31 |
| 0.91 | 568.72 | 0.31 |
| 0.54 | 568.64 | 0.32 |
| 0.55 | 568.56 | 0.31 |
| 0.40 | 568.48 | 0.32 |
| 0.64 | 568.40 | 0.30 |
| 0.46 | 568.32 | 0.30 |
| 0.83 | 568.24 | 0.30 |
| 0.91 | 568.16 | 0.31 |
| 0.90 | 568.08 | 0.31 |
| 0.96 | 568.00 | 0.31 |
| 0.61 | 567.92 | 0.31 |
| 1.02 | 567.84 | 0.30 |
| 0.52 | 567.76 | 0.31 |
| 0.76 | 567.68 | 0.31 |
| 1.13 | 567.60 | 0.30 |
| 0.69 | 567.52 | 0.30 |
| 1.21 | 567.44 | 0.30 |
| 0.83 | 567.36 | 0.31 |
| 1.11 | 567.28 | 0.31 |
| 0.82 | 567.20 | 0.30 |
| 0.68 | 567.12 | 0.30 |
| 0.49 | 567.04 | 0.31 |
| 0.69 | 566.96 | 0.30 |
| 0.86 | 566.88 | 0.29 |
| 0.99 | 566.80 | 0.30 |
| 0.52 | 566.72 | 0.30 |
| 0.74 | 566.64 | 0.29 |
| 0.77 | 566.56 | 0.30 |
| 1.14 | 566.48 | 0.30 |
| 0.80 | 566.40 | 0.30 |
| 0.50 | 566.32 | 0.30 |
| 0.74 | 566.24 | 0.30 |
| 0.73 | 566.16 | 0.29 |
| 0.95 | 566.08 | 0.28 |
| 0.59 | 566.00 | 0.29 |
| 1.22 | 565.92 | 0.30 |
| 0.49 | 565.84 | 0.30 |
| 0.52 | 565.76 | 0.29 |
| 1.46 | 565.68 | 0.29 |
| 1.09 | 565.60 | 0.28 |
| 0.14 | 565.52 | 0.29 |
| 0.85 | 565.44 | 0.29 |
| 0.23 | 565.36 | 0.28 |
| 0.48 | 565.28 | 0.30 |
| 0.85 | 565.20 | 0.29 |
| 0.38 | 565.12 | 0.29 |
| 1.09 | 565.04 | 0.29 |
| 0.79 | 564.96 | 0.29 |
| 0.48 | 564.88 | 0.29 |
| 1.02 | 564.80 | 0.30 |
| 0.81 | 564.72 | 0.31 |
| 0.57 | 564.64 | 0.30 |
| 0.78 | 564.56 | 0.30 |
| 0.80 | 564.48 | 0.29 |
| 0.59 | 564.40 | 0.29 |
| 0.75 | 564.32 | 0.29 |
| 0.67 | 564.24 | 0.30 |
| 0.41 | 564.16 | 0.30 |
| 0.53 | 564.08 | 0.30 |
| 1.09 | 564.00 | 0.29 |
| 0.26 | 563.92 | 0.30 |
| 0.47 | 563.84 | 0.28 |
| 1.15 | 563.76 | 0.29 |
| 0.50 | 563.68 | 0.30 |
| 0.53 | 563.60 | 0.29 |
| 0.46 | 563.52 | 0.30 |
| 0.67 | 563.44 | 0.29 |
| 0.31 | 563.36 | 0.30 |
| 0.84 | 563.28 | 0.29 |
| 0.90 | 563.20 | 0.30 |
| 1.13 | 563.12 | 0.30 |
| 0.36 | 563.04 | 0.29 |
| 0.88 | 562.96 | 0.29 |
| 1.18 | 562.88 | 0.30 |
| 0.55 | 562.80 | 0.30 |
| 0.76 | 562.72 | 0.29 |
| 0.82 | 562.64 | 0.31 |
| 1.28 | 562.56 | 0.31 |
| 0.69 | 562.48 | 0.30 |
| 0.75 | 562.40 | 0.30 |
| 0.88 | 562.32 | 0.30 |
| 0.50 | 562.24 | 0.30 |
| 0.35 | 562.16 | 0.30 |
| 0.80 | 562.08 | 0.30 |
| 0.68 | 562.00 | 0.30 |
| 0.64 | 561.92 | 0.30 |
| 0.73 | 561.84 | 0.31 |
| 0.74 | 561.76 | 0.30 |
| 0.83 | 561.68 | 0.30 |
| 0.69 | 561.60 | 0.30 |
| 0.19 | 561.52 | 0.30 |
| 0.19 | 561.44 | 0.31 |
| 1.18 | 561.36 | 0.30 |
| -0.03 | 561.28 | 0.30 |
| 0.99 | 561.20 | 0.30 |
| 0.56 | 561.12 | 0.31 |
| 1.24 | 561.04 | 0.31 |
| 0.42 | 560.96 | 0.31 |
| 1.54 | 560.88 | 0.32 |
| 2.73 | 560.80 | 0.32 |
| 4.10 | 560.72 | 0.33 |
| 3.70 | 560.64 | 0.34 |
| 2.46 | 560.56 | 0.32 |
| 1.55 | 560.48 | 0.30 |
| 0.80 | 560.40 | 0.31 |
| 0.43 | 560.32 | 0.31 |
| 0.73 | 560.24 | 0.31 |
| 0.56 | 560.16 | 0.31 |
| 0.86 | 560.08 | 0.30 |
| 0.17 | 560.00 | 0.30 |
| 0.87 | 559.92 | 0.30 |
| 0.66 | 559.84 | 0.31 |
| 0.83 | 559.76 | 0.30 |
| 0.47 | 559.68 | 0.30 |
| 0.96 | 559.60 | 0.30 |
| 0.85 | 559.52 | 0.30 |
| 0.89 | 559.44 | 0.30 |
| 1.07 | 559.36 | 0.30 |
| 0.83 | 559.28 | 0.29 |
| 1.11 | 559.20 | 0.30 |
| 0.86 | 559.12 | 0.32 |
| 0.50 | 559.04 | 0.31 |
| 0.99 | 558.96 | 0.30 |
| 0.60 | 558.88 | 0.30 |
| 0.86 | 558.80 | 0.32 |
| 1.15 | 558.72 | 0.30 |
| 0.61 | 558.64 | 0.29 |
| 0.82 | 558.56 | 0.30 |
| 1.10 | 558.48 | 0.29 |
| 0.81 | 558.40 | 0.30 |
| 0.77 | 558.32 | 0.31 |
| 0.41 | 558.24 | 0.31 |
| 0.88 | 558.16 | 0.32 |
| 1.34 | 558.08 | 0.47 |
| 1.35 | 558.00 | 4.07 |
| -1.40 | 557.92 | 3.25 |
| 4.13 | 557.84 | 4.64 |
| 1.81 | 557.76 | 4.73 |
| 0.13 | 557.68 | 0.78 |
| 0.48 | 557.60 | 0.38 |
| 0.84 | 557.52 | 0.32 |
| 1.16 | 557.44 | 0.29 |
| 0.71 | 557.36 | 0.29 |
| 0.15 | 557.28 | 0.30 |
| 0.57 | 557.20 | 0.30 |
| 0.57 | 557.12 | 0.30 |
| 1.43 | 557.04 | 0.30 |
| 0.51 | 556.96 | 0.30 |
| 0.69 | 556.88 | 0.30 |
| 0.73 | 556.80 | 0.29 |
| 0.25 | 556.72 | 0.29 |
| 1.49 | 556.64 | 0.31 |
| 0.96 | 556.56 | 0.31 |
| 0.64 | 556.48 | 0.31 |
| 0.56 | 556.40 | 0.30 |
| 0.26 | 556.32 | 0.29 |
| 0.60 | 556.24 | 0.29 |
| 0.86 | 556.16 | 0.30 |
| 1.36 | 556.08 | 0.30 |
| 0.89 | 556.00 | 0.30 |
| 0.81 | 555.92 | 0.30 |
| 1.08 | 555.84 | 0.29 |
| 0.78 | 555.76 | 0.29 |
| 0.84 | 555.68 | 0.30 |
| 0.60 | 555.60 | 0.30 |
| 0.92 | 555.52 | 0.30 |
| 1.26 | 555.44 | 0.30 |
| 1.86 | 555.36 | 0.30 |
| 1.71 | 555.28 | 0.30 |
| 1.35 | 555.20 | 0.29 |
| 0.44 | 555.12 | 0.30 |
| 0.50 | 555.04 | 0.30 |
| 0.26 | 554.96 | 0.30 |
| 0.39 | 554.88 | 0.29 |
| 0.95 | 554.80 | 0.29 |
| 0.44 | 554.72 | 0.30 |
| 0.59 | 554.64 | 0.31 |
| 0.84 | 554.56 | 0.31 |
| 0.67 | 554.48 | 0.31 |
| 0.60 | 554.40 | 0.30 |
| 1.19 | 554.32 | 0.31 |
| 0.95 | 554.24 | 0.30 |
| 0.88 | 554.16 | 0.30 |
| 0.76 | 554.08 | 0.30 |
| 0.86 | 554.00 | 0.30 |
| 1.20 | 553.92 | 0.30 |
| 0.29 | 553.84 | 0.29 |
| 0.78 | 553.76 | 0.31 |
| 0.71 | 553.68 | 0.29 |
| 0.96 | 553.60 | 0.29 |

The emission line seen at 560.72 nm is [O III] 5007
